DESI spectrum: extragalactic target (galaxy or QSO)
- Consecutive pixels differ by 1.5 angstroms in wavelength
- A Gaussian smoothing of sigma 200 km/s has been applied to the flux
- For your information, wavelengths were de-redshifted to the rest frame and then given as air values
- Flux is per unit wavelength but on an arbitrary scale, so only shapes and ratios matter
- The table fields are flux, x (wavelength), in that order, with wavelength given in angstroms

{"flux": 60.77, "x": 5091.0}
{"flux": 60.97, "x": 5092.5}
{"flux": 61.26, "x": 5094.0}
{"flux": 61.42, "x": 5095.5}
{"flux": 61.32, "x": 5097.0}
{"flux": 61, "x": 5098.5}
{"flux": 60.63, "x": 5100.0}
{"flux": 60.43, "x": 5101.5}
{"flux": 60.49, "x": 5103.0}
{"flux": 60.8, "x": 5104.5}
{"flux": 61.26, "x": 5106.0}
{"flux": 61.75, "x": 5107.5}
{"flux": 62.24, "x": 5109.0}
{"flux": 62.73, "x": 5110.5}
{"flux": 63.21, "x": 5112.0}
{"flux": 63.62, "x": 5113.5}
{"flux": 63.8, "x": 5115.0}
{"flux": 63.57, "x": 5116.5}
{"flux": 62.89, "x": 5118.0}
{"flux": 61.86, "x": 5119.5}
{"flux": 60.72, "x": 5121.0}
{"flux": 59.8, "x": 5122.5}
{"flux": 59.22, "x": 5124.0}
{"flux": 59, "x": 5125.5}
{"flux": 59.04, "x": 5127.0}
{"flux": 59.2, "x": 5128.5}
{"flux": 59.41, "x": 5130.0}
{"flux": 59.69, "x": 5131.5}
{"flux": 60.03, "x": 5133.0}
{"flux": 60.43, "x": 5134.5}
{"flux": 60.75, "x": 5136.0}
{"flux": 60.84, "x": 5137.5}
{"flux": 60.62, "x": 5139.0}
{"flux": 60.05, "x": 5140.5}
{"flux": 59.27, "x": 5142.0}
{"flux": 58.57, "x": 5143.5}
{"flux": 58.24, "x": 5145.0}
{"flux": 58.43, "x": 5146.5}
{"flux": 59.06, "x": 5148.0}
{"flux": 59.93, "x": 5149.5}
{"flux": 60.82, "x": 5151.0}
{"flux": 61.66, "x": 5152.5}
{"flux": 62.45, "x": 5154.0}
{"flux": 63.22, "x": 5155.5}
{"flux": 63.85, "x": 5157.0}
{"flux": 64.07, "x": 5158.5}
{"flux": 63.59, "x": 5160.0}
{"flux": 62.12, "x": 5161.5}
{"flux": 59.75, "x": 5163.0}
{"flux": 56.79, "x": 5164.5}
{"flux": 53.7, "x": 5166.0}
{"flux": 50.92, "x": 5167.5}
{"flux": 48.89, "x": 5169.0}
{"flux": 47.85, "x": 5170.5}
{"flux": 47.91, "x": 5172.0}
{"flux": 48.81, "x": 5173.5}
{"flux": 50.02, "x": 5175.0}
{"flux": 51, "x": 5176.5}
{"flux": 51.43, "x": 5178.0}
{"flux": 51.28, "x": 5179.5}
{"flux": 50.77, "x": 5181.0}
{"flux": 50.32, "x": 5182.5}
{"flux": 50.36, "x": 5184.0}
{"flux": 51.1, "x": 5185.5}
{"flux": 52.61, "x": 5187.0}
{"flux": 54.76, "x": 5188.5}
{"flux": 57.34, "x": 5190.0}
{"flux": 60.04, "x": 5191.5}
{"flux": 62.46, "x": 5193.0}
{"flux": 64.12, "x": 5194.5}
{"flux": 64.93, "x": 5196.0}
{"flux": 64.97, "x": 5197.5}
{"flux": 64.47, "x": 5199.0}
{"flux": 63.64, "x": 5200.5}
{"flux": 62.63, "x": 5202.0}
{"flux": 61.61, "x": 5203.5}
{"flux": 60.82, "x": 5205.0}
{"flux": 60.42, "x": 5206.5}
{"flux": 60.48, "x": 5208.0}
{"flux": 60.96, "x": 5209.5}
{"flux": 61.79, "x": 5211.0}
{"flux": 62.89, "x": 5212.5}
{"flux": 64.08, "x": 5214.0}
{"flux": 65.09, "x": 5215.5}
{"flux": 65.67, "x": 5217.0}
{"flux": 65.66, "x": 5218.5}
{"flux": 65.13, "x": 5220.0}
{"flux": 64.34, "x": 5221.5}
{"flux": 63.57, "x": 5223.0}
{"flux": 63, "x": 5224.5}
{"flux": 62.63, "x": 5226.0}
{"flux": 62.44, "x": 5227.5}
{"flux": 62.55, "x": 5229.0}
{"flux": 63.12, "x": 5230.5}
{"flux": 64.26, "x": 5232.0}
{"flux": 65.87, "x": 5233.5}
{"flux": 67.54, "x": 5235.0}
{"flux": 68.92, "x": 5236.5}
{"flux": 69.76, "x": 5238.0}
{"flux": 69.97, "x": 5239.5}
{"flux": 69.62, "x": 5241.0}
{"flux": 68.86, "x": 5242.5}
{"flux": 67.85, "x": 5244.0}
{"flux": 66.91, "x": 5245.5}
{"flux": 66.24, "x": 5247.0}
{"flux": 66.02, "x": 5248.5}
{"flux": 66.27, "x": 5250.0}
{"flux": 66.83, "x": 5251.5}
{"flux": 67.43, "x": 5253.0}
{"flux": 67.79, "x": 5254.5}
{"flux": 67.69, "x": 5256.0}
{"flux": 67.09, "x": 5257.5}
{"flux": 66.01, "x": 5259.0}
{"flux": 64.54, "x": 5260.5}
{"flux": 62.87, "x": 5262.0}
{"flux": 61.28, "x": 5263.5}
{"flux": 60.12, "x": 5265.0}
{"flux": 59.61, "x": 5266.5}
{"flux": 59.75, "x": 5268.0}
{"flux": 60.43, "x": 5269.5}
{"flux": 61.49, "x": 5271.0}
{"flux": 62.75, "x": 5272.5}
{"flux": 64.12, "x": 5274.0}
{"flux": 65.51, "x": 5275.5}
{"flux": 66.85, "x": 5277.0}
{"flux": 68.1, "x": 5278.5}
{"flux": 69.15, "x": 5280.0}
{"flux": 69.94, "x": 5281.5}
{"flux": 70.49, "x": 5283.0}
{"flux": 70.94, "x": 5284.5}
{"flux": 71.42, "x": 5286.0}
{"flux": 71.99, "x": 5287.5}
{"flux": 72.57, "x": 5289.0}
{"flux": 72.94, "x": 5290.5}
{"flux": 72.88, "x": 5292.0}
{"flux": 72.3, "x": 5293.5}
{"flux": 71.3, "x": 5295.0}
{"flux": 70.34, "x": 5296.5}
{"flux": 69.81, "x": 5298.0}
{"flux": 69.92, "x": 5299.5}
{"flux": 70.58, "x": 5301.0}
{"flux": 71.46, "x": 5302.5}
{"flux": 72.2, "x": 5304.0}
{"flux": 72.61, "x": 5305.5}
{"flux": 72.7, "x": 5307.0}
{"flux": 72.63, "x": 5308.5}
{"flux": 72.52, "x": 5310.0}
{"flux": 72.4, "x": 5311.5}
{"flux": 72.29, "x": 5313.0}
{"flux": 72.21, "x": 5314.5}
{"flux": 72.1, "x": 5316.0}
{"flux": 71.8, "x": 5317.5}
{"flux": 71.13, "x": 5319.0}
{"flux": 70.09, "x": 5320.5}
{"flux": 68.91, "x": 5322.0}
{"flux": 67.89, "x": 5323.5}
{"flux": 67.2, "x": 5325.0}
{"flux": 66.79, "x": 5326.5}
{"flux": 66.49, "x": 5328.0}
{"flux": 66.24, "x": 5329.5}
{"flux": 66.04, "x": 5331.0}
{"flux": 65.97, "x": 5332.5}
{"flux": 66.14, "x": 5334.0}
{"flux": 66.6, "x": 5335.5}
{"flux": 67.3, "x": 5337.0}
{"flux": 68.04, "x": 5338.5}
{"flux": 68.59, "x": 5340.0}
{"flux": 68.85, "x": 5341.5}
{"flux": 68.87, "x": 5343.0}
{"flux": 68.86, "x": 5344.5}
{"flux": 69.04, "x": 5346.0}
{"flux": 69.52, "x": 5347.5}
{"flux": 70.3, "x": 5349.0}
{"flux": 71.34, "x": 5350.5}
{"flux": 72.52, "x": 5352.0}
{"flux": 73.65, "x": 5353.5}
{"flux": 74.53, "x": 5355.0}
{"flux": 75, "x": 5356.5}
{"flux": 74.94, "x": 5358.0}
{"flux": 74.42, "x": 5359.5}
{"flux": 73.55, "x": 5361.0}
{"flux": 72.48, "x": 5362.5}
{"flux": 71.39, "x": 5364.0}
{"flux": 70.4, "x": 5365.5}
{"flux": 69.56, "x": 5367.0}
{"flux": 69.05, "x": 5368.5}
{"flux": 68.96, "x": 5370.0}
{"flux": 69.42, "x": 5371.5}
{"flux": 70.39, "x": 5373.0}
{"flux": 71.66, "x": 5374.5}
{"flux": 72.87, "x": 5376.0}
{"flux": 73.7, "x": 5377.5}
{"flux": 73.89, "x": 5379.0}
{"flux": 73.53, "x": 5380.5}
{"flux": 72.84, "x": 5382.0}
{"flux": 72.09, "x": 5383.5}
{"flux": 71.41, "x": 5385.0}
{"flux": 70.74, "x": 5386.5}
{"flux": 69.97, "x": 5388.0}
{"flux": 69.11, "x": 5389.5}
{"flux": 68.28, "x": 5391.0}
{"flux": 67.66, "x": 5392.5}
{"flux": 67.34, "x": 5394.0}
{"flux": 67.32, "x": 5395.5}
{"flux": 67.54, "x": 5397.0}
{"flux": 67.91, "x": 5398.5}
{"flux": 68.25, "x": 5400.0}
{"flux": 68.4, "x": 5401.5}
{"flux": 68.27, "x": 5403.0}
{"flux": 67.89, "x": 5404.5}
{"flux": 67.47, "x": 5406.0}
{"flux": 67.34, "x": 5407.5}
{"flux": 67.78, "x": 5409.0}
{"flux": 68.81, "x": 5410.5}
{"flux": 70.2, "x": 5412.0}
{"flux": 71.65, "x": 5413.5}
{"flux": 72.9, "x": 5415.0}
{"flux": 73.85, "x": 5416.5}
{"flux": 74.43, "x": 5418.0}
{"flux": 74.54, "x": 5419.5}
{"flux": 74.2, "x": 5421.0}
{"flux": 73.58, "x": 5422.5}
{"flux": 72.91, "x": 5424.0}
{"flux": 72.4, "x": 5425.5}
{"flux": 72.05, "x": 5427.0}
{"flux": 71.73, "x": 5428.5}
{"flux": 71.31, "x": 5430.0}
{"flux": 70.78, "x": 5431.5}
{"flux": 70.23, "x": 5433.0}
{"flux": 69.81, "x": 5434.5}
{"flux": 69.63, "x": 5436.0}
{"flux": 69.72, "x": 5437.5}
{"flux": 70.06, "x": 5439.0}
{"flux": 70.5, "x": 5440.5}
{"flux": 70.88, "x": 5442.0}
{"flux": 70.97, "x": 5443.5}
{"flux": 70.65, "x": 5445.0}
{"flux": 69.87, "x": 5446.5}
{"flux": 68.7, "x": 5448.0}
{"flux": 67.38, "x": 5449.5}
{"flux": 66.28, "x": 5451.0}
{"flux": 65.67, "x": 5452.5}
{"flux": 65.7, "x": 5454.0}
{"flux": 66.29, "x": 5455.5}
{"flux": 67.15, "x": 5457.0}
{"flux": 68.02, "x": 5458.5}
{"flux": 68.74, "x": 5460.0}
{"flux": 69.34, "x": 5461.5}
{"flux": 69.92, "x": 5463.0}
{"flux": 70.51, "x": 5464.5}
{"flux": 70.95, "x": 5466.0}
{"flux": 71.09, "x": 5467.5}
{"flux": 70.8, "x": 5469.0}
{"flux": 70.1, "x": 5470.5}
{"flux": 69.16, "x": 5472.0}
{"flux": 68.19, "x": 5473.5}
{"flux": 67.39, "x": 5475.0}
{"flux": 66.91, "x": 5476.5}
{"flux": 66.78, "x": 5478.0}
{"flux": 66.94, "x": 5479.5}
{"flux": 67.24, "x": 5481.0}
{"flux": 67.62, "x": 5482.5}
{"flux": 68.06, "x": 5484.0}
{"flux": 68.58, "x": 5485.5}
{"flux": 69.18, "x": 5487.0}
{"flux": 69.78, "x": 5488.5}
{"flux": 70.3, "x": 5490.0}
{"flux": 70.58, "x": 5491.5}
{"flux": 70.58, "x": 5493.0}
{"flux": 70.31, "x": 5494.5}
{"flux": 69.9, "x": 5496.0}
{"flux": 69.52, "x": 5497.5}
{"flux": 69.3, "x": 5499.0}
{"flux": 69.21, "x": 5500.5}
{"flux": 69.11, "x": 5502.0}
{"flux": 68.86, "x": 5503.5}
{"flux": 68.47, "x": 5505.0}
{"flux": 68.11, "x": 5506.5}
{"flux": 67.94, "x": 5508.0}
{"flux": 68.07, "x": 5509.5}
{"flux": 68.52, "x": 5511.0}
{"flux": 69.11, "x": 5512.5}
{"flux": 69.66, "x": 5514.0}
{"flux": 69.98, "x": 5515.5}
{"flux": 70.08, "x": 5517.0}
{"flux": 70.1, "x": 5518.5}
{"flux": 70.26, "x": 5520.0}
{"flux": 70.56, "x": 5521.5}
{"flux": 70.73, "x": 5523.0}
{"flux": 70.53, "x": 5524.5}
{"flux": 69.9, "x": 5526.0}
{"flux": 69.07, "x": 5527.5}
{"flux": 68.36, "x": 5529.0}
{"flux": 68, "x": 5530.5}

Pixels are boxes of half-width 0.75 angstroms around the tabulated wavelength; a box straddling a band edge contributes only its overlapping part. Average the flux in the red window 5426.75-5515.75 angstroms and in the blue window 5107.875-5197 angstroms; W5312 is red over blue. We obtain 1.2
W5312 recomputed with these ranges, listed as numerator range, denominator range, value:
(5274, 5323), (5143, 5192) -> 1.27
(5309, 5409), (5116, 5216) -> 1.19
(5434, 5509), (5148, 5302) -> 1.10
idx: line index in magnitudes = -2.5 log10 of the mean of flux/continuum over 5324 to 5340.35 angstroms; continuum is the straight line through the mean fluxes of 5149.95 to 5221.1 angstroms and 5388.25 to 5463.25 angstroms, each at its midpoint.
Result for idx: -0.025 mag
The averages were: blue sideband 58.5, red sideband 69.6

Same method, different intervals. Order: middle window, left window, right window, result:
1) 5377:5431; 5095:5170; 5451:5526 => -0.06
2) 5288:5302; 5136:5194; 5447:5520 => -0.16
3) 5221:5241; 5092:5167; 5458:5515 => -0.04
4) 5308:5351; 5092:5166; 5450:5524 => -0.06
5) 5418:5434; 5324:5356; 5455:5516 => -0.05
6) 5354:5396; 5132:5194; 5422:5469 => -0.08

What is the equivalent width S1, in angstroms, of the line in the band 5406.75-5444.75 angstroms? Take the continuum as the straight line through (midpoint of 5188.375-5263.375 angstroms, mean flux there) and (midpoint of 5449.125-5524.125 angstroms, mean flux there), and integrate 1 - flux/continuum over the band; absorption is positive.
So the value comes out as -1.9 angstroms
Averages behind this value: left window 64.5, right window 68.9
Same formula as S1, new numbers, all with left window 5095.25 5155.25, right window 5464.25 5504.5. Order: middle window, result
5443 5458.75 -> 0.1 angstroms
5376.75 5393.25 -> -1.1 angstroms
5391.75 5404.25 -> -0.1 angstroms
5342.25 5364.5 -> -2.0 angstroms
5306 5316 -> -1.1 angstroms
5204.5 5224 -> -0.1 angstroms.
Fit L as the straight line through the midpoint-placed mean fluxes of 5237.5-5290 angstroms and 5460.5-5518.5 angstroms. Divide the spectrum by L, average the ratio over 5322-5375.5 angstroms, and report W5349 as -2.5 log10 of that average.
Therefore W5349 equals -0.04 mag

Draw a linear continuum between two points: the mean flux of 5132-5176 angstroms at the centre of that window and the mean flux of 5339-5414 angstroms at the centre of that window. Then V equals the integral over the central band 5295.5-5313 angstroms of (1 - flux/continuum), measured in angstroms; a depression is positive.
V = -1.4 angstroms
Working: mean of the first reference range 58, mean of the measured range 71.6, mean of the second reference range 70.4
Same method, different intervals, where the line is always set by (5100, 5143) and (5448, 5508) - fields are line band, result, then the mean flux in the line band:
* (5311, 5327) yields -1.2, 70.3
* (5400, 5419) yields -0.8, 69.9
